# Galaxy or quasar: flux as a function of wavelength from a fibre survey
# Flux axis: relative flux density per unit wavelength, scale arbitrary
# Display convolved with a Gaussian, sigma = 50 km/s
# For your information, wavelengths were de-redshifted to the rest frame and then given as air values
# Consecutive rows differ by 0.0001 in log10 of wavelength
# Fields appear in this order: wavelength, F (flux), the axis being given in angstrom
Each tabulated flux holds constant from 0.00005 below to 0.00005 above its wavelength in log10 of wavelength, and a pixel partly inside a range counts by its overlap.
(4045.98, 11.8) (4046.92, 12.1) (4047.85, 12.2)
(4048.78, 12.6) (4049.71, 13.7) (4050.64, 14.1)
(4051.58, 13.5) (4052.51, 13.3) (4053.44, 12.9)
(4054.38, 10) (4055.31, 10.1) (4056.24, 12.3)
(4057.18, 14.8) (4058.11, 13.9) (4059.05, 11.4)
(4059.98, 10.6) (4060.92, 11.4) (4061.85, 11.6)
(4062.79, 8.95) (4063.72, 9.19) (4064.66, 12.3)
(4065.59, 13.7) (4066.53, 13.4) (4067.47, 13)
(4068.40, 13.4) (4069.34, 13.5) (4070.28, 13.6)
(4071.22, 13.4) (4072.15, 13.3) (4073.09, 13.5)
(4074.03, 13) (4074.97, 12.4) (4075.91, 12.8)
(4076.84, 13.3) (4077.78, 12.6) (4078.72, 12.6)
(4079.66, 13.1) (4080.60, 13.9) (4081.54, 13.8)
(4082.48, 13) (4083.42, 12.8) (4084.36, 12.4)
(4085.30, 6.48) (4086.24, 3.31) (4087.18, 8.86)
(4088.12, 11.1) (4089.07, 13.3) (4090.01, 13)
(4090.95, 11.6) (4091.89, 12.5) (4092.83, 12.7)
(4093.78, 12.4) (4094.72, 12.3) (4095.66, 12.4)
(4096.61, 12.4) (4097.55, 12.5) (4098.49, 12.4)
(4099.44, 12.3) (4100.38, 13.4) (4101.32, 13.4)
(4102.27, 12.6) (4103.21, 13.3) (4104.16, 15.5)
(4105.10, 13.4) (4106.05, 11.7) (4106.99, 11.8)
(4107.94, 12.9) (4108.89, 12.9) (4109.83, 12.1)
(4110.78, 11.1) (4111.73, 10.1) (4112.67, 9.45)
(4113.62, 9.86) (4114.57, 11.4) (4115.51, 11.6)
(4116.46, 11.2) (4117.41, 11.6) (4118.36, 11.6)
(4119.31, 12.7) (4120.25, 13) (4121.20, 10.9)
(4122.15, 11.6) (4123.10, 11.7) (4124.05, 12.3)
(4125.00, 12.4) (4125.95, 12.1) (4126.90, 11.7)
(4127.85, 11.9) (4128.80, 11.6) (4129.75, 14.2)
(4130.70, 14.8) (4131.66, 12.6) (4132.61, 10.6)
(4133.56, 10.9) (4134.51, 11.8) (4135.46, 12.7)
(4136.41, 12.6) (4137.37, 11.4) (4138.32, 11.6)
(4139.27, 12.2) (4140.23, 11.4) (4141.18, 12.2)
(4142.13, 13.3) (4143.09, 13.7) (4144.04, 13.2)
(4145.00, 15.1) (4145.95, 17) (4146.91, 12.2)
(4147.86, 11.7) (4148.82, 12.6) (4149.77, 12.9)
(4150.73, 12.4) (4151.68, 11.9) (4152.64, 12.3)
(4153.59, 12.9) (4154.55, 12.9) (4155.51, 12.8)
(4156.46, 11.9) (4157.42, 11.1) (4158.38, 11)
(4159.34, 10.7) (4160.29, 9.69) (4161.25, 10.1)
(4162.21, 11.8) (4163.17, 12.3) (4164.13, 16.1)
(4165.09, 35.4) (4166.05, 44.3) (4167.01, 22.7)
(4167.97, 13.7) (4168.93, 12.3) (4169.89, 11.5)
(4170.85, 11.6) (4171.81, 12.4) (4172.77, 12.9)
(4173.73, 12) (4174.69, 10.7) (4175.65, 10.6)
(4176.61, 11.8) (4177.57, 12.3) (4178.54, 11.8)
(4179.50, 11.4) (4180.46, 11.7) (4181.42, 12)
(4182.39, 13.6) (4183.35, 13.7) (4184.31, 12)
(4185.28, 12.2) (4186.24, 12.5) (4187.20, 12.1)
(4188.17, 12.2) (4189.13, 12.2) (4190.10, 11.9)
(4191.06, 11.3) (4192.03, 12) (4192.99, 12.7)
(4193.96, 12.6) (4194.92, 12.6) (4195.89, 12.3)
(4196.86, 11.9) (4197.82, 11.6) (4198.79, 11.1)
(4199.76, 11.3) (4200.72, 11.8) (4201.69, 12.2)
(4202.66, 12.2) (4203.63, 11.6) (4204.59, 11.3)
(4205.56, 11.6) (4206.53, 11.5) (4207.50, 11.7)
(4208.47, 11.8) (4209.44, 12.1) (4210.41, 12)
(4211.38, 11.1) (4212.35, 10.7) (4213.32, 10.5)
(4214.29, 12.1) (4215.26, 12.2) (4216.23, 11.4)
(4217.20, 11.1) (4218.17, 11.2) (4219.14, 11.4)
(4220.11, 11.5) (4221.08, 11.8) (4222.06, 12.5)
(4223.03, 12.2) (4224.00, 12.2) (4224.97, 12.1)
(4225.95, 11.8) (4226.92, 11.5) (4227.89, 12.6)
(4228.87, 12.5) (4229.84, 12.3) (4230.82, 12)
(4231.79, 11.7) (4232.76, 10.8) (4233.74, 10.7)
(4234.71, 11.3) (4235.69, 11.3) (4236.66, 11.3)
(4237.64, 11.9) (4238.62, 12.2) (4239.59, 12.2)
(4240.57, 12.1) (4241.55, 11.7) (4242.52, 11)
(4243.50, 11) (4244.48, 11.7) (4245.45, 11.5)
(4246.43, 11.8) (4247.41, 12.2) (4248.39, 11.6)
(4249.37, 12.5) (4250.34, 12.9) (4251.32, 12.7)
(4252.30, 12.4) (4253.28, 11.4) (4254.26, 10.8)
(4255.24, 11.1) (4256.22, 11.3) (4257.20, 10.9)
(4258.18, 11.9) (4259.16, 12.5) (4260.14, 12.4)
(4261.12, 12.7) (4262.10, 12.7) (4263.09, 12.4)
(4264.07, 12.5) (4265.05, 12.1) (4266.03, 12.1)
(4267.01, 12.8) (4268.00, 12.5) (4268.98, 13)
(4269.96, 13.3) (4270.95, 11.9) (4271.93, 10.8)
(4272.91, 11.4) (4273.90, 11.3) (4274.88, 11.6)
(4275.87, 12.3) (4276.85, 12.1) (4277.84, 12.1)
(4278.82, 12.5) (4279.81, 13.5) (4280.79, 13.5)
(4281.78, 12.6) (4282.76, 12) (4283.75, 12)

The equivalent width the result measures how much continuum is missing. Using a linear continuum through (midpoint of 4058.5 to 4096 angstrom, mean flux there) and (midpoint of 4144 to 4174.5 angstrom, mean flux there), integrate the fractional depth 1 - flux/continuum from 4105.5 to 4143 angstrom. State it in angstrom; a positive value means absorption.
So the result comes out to 4.26 angstrom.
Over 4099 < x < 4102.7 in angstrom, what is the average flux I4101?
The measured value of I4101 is 12.9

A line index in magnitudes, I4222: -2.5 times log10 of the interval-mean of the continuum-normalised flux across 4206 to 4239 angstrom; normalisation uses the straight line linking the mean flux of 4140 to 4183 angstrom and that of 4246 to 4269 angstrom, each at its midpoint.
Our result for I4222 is 0.09 mag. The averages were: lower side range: 13.8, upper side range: 12.1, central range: 11.7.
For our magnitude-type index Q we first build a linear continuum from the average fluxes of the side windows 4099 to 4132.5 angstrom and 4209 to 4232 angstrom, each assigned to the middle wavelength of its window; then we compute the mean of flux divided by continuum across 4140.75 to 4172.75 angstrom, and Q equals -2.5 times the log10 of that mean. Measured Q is -0.20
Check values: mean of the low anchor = 12.2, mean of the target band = 14.5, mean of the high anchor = 11.8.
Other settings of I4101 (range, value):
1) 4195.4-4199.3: 11.7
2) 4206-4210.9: 11.8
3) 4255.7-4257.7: 11.1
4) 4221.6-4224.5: 12.3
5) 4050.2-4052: 13.7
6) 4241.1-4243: 11.4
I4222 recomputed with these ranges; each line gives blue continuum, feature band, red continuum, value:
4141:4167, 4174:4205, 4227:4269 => 0.14 mag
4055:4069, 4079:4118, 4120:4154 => 0.03 mag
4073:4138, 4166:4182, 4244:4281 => -0.13 mag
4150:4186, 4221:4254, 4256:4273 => 0.07 mag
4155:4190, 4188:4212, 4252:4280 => 0.13 mag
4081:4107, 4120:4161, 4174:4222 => -0.03 mag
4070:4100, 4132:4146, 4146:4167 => 0.14 mag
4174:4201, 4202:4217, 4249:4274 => 0.04 mag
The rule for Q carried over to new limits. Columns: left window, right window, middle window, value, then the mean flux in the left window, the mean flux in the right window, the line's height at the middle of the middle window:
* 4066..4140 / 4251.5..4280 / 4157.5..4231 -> -0.06 mag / 12.2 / 12.1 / 12.1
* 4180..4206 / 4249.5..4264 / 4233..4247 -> 0.05 mag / 12.1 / 12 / 12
